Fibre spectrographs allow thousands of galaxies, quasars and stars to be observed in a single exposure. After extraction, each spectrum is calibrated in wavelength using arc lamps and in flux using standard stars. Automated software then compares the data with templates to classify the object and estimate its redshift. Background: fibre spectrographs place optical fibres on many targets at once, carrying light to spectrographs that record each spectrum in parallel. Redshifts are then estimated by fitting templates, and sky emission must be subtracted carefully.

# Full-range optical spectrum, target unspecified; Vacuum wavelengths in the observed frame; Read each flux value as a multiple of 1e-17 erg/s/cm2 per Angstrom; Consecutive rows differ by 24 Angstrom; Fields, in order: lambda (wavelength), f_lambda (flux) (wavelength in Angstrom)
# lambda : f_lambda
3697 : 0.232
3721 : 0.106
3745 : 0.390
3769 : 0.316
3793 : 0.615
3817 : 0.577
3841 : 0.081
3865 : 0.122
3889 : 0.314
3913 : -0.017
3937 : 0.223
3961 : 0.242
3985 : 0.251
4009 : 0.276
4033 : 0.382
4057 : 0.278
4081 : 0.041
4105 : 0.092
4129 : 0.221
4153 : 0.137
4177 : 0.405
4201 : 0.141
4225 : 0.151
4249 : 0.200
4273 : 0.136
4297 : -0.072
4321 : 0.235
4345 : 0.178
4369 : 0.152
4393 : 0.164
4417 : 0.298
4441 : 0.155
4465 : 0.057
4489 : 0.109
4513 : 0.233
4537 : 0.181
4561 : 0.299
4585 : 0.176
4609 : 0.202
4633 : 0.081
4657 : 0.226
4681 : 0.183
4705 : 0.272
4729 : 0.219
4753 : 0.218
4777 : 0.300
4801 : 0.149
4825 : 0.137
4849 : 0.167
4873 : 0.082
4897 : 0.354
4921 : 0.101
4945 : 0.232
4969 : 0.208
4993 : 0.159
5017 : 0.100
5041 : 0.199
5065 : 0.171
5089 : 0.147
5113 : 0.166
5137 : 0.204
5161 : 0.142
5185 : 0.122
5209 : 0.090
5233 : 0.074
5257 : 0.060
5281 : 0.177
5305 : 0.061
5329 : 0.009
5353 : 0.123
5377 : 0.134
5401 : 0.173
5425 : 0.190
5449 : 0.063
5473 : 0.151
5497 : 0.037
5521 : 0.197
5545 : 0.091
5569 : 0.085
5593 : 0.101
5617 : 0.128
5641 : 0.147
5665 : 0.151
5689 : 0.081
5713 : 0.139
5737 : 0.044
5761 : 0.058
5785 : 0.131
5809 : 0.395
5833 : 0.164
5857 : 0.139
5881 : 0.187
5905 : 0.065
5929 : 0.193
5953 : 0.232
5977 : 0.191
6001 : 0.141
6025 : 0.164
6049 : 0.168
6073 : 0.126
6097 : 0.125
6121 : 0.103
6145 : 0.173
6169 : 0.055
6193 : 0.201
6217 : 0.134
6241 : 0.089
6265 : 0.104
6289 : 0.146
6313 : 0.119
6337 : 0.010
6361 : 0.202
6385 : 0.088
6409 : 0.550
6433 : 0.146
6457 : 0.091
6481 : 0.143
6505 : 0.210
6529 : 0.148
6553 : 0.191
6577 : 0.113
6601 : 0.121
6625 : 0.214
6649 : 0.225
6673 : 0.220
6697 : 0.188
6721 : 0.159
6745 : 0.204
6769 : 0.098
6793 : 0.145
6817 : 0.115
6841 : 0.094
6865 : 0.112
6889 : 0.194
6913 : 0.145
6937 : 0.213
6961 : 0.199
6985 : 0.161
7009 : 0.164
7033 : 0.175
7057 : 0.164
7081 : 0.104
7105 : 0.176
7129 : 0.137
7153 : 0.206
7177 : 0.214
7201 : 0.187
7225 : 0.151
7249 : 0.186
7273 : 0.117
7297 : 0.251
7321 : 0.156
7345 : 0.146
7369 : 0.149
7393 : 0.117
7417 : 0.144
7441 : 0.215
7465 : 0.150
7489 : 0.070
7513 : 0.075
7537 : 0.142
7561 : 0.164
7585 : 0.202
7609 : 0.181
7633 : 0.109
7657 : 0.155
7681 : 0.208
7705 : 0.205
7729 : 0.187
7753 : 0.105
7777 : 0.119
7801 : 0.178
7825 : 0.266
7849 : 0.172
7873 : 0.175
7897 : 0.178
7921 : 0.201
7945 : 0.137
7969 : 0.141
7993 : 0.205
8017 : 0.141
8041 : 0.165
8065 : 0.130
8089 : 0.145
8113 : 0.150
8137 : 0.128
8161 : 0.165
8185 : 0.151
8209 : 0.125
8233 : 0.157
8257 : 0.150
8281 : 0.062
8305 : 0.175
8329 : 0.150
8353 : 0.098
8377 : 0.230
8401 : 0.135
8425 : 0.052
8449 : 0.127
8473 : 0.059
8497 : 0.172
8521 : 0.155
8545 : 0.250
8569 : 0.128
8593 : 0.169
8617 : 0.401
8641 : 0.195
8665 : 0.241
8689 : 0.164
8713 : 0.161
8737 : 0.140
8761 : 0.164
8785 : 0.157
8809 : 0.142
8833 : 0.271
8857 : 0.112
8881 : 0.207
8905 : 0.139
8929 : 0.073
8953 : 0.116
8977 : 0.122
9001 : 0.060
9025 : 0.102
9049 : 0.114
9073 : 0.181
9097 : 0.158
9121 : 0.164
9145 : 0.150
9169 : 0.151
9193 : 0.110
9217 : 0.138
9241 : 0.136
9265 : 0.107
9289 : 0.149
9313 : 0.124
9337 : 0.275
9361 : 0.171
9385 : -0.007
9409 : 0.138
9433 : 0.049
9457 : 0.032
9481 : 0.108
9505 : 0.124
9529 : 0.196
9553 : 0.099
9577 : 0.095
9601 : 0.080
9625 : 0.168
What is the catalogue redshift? 0.72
